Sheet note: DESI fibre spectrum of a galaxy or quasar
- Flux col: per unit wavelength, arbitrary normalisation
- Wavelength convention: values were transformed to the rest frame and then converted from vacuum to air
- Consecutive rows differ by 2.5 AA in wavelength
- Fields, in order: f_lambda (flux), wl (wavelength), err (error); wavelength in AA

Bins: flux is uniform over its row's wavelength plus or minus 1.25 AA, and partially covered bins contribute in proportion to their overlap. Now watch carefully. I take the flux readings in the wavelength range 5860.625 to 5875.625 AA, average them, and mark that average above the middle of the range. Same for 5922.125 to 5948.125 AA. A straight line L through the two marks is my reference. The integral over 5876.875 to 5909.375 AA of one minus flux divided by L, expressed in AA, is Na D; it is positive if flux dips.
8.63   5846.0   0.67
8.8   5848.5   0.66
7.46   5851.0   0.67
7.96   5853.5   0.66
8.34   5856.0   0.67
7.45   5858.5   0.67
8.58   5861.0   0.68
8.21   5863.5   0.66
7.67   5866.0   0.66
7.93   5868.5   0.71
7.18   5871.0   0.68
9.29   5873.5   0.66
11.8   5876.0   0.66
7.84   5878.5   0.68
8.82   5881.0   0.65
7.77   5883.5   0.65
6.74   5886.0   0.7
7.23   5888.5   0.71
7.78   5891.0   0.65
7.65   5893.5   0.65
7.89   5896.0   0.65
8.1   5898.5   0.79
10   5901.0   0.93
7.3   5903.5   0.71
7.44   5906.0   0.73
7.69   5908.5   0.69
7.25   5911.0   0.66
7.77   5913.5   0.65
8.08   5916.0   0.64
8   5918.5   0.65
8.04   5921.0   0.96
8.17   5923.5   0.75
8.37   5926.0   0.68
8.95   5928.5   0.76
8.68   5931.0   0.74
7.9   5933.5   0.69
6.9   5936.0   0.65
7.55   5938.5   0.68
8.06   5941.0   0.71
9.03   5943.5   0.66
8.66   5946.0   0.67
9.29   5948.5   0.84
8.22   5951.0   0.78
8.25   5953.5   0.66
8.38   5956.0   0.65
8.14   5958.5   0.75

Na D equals 1.5 AA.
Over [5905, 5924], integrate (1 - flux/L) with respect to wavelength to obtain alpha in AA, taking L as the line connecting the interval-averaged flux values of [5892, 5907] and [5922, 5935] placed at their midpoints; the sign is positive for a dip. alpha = 1.0 AA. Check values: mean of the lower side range 8.07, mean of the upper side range 8.38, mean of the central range 7.8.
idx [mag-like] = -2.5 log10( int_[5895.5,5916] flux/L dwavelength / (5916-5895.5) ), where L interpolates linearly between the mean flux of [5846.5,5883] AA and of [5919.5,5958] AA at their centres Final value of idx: 0.05 mag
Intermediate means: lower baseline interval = 8.37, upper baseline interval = 8.29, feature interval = 7.94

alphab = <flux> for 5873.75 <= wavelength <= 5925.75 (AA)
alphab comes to 8.1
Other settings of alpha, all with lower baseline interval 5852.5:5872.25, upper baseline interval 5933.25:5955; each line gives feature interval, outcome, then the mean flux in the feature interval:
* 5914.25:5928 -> 0.0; 8.16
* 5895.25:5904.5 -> -0.4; 8.37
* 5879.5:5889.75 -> 0.5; 7.64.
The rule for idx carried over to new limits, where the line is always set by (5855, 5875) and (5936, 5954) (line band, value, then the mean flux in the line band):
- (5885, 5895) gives 0.113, 7.38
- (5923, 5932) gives -0.036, 8.57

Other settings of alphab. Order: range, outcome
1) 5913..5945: 8.13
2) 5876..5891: 8.03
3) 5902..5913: 7.5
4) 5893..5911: 7.97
